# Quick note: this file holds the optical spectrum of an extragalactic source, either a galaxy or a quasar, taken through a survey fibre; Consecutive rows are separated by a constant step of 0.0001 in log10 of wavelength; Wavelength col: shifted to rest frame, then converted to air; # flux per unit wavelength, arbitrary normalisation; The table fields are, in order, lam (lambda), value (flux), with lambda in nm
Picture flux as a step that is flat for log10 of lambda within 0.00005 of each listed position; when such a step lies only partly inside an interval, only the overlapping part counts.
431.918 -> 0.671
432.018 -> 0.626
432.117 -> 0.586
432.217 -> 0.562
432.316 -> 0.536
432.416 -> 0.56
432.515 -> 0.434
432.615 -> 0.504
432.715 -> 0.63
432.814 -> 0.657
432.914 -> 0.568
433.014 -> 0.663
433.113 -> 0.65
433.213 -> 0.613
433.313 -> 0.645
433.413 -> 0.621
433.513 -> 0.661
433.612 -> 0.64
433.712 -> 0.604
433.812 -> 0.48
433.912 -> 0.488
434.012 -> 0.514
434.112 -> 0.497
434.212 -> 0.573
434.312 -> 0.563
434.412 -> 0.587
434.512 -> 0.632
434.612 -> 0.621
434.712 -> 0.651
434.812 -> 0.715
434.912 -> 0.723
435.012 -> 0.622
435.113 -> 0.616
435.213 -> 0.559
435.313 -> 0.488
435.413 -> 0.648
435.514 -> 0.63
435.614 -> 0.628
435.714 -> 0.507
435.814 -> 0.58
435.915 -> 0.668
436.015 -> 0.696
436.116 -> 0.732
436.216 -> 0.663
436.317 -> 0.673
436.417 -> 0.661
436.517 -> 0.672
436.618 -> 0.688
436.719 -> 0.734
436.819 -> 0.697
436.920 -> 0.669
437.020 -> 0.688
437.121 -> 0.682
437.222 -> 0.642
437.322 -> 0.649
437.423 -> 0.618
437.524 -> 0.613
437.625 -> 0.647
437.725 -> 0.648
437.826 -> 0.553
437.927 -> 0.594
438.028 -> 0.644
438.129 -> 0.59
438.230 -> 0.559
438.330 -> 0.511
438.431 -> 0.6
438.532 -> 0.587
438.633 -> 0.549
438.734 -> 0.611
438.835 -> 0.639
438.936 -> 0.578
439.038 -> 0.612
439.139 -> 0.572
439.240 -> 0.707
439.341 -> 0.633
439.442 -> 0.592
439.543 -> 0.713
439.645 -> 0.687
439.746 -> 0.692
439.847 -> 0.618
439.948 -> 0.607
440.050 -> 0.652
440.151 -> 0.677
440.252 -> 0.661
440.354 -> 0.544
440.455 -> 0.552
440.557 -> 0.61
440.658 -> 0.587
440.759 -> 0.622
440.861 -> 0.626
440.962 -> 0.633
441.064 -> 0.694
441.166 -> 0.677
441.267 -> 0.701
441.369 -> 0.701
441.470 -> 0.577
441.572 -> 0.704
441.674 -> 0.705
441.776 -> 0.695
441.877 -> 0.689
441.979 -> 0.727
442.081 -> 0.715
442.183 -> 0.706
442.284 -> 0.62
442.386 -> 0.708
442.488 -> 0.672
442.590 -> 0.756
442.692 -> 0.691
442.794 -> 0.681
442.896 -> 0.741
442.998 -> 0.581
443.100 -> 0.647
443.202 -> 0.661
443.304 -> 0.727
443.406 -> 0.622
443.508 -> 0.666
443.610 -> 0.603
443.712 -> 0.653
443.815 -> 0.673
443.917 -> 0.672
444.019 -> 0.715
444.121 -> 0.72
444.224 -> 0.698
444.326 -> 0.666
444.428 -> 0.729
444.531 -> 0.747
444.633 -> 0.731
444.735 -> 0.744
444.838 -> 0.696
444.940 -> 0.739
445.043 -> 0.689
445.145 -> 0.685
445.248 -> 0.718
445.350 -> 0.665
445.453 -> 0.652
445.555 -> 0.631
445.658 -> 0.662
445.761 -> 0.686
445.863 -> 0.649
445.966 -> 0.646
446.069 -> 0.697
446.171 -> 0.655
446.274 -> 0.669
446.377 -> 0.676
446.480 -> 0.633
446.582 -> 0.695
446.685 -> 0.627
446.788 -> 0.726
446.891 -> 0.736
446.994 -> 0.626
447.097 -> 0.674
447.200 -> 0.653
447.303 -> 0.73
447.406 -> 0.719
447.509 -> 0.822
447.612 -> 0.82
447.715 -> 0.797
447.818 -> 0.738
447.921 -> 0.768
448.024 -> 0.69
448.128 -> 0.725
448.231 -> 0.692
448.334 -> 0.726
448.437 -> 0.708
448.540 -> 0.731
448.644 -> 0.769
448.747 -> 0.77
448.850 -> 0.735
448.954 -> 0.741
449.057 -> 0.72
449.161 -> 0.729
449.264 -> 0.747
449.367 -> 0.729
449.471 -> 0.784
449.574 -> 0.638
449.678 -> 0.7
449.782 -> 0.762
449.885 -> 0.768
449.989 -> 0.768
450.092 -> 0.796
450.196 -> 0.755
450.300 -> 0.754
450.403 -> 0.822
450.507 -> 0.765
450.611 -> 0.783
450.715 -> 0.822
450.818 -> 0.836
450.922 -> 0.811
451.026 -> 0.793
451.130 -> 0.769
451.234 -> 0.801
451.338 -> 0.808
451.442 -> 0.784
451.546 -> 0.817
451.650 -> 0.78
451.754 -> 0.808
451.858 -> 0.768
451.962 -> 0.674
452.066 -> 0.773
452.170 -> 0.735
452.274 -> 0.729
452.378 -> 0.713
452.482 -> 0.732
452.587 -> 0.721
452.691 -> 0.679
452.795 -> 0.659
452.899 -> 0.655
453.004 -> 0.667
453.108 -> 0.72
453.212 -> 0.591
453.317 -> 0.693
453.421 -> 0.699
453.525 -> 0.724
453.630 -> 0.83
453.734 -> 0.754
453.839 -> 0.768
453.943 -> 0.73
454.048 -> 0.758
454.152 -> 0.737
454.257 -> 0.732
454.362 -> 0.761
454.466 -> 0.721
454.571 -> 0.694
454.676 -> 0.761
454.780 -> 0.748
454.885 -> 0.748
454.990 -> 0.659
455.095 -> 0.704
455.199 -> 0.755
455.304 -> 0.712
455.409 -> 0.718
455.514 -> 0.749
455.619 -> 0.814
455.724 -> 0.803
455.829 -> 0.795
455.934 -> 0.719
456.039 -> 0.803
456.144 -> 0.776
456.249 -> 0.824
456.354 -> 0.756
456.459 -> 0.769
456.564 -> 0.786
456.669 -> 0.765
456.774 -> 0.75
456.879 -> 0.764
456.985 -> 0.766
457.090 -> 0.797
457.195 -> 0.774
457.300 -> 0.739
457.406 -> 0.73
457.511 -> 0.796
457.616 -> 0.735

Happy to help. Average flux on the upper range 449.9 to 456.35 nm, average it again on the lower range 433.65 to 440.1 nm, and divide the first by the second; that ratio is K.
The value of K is 1.2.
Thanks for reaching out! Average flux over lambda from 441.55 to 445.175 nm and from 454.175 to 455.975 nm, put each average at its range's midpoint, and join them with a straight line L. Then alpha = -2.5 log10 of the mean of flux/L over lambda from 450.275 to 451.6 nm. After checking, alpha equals -0.11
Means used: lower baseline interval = 0.691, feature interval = 0.798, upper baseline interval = 0.741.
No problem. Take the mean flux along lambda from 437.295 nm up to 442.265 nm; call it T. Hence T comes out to 0.634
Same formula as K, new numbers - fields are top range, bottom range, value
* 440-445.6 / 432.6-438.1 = 1.08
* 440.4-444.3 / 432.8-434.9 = 1.11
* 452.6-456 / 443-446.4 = 1.07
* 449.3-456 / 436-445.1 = 1.13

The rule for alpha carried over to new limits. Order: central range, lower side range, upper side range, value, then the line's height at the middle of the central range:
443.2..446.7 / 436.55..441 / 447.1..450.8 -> 0.03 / 0.7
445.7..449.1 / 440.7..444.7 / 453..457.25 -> -0.01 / 0.706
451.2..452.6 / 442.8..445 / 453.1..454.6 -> -0.06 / 0.72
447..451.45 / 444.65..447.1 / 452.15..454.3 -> -0.09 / 0.695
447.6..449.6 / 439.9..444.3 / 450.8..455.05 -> -0.04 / 0.709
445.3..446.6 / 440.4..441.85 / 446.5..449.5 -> 0.07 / 0.704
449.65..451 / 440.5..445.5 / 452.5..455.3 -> -0.11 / 0.706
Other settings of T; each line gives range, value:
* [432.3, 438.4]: 0.615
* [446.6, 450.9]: 0.742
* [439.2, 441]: 0.634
